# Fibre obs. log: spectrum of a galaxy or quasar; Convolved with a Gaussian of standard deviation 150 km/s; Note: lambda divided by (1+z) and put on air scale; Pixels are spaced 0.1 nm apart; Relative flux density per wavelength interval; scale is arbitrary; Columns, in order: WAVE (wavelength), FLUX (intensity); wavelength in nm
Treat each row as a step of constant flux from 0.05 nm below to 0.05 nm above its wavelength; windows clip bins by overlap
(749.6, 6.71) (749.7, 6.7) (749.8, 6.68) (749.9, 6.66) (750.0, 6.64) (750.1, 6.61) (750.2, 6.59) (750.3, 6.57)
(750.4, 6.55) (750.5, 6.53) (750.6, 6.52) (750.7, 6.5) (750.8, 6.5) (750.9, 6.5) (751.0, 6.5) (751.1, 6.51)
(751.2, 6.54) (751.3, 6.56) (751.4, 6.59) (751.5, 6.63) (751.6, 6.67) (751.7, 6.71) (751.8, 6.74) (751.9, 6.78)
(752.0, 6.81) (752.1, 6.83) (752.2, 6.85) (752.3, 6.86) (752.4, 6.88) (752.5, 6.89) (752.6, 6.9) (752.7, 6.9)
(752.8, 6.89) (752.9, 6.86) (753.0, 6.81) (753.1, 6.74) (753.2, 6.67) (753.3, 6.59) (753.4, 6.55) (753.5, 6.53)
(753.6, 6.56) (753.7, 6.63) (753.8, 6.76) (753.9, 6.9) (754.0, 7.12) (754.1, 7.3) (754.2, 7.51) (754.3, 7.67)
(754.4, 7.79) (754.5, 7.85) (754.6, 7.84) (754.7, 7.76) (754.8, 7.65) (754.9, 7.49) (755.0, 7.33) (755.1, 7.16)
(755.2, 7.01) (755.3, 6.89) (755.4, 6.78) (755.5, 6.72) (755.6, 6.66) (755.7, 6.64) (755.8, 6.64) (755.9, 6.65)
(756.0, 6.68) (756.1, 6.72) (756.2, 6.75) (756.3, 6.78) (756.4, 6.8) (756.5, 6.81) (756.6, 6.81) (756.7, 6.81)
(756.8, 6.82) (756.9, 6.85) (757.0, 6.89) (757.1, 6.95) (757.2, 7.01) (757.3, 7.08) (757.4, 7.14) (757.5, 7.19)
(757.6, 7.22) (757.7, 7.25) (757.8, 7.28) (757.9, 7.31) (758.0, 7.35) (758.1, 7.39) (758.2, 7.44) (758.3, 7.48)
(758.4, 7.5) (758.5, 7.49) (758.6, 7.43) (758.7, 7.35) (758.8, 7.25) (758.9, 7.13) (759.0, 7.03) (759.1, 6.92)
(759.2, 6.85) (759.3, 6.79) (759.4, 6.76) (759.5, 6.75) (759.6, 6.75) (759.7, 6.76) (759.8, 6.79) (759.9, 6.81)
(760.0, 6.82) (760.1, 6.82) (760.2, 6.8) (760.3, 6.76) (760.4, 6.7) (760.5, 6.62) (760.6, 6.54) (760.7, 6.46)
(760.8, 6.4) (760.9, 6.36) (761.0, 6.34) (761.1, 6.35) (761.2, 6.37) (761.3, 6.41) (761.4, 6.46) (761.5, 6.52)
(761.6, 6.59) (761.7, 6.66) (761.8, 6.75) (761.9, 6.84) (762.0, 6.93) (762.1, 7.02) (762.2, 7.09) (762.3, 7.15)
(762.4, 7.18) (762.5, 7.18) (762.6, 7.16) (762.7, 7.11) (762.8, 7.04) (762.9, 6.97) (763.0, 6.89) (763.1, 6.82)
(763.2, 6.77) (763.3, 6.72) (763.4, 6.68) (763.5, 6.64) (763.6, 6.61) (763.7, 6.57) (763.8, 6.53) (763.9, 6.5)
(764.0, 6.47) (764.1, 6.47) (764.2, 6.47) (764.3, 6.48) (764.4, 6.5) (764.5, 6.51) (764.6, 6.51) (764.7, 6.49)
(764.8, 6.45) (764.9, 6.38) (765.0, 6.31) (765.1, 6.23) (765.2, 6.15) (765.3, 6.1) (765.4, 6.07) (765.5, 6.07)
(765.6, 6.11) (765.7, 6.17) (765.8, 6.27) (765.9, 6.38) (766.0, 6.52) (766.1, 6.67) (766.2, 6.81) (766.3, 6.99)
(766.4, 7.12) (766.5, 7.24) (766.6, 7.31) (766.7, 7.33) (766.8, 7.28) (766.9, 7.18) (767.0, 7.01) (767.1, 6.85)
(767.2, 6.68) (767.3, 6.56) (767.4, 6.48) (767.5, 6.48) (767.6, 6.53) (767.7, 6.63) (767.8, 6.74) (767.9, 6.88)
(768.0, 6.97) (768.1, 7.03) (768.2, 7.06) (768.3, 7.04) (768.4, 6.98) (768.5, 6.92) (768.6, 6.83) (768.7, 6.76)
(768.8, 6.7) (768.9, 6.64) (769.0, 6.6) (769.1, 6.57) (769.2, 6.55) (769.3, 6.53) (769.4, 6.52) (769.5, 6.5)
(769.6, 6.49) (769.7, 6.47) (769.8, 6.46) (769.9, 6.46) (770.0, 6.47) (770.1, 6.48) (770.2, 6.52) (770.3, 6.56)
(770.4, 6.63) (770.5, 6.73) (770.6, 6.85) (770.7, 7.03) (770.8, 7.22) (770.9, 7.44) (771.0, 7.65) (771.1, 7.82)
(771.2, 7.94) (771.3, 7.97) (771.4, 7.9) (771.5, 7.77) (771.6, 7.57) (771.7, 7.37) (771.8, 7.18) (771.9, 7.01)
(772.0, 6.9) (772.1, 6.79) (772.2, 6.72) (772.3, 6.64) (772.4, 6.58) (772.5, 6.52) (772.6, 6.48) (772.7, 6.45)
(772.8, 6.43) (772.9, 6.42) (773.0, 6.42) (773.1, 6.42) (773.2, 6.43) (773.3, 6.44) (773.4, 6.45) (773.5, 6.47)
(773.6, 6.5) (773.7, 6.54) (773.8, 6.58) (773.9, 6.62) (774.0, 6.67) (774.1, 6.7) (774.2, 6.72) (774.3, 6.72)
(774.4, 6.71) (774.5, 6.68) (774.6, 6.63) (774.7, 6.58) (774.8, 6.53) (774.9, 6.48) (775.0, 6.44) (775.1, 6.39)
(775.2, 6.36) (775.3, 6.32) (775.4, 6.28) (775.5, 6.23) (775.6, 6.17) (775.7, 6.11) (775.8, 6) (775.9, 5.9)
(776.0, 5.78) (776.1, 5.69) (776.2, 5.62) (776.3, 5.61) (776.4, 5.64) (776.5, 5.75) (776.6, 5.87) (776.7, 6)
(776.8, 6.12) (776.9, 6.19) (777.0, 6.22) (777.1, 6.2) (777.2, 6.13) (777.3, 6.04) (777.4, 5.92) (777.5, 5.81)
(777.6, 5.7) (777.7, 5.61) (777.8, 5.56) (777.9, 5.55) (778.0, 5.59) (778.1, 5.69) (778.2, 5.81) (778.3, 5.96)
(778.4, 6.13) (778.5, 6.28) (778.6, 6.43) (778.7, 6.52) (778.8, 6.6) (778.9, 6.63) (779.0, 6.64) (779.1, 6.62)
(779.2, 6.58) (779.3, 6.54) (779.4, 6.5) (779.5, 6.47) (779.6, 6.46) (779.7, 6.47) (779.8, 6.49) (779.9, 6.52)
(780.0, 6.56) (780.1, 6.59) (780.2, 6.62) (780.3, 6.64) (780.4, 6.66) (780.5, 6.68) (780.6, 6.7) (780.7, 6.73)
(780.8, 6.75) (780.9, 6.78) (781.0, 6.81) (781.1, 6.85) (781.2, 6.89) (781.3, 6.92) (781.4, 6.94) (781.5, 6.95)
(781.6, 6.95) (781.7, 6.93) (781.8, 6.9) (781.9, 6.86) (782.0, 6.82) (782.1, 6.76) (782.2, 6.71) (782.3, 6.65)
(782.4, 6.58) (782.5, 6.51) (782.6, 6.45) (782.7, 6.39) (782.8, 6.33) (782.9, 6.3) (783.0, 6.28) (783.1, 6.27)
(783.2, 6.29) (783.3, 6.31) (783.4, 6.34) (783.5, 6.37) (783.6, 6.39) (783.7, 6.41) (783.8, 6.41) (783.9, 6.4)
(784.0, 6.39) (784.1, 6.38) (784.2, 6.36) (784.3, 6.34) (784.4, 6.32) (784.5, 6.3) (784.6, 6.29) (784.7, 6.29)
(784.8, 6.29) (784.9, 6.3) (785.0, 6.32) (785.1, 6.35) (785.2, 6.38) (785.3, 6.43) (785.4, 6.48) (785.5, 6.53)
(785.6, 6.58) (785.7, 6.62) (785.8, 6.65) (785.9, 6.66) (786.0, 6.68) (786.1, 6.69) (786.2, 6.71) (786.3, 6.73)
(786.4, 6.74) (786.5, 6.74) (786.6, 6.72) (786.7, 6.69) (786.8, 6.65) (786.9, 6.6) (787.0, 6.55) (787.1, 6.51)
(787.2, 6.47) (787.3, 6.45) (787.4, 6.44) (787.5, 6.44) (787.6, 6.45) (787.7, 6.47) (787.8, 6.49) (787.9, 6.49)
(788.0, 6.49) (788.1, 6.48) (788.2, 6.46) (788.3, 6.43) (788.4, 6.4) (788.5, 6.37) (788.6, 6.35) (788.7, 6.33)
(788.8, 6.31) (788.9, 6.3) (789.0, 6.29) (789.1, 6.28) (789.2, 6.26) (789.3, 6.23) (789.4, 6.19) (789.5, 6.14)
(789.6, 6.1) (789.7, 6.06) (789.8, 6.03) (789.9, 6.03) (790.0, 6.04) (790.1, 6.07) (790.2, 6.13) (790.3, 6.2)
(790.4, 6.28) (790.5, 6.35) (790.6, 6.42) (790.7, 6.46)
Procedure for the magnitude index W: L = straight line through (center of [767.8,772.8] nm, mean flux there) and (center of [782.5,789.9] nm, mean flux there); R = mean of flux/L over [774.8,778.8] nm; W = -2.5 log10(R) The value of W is 0.12 mag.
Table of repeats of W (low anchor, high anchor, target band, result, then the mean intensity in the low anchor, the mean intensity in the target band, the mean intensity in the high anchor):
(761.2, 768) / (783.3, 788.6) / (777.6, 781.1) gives 0.03 mag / 6.68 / 6.38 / 6.48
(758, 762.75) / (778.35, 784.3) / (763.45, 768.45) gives 0.03 mag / 6.88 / 6.64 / 6.57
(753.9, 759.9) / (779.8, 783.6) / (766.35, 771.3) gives 0.00 mag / 7.09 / 6.86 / 6.63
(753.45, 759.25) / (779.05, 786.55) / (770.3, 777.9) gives 0.04 mag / 7.1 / 6.51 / 6.56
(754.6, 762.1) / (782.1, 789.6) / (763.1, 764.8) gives 0.04 mag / 6.91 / 6.56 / 6.44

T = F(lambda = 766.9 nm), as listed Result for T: 7.18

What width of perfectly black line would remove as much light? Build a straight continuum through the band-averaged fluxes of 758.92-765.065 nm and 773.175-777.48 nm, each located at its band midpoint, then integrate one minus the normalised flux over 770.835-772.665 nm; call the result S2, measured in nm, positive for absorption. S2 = -0.244 nm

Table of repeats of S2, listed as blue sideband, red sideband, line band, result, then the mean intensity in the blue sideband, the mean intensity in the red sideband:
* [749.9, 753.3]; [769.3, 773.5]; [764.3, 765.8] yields 0.110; 6.68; 6.85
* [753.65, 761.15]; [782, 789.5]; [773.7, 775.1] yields 0.013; 7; 6.45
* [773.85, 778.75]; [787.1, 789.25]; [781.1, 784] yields -0.142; 6.14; 6.4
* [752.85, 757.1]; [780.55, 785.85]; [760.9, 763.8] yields 0.038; 6.97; 6.54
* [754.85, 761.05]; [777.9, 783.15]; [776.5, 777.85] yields 0.134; 6.93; 6.54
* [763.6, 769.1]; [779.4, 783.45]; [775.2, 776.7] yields 0.156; 6.65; 6.63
